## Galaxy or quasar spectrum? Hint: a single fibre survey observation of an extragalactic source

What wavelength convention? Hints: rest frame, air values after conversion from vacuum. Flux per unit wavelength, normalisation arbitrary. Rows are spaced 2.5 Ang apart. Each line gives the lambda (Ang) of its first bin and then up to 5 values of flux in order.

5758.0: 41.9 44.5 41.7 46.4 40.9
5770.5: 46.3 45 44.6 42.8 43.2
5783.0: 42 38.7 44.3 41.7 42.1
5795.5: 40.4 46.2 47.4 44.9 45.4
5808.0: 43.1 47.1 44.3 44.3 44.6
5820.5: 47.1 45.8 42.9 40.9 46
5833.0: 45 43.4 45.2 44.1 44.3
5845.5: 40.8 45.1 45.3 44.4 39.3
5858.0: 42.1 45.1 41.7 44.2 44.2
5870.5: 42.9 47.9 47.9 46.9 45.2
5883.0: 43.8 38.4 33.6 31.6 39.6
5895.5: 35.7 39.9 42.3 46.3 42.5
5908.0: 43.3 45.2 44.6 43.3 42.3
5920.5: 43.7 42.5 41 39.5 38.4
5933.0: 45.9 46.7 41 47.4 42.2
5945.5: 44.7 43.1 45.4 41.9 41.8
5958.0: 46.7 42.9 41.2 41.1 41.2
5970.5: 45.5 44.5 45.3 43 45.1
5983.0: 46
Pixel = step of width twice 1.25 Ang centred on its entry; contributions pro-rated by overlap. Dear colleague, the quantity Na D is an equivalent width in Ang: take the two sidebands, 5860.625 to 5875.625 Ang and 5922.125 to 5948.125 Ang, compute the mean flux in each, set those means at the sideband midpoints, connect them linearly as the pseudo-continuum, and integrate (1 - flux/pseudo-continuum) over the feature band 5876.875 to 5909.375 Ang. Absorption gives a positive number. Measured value 2.4 Ang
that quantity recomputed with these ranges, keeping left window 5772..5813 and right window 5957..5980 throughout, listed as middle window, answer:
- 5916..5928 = 0.39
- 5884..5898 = 2.34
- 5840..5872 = 0.19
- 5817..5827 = -0.31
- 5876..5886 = -0.16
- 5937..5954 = -0.08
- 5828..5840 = -0.22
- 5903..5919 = -0.07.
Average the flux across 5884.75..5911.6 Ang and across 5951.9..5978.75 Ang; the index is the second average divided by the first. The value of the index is 1.1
